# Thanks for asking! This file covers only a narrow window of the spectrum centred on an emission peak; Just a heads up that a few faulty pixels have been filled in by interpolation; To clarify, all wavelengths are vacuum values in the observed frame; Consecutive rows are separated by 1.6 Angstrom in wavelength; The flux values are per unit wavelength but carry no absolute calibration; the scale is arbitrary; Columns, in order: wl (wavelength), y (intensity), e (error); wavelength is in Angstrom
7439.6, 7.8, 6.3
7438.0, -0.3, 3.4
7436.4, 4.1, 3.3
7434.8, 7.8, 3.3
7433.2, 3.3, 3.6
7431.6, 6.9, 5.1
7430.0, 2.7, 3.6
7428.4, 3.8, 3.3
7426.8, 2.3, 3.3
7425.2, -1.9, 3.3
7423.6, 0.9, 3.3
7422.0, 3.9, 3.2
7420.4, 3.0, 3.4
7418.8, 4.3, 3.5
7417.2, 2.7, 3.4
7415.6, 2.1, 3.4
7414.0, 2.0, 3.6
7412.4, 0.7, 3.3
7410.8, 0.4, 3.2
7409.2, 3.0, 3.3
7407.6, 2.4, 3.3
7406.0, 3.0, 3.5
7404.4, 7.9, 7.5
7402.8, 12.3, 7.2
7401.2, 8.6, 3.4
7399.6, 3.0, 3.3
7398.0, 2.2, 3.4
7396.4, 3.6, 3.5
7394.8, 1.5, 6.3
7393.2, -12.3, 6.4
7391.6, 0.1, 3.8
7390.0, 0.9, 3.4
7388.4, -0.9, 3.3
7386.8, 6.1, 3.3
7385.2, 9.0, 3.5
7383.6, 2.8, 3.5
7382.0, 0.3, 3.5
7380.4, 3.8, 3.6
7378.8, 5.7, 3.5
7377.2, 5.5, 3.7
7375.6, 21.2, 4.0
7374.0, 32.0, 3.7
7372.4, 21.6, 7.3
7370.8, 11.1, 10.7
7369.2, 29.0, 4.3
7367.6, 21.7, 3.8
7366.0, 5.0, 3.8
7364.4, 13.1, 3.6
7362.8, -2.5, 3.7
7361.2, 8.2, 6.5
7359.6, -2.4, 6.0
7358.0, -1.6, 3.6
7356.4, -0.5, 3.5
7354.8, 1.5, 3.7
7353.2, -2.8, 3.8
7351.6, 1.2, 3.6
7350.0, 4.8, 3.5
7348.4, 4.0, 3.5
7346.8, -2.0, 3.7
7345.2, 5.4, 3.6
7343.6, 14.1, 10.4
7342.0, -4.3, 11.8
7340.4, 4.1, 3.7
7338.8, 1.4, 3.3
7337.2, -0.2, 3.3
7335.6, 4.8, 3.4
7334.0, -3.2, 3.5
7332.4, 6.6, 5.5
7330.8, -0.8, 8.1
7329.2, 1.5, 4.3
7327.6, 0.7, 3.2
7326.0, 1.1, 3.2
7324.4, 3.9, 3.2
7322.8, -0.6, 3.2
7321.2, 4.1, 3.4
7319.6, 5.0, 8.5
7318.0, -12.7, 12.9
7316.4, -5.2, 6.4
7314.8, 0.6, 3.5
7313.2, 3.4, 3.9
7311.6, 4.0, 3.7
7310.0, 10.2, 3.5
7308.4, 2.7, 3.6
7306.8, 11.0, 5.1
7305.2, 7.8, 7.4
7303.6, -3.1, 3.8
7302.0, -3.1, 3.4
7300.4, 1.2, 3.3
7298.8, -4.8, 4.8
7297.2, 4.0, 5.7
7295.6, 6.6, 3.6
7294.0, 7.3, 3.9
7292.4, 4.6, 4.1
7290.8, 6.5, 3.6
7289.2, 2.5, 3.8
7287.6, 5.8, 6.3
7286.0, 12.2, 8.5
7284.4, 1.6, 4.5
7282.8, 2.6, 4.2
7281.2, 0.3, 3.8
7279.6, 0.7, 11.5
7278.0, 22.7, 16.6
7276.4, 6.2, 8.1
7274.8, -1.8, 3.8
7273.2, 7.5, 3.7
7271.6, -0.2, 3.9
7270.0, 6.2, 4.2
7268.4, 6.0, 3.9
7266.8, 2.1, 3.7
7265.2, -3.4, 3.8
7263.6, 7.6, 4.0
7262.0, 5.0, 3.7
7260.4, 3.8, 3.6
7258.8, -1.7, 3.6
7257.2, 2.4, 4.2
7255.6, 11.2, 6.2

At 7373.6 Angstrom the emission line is [O II]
